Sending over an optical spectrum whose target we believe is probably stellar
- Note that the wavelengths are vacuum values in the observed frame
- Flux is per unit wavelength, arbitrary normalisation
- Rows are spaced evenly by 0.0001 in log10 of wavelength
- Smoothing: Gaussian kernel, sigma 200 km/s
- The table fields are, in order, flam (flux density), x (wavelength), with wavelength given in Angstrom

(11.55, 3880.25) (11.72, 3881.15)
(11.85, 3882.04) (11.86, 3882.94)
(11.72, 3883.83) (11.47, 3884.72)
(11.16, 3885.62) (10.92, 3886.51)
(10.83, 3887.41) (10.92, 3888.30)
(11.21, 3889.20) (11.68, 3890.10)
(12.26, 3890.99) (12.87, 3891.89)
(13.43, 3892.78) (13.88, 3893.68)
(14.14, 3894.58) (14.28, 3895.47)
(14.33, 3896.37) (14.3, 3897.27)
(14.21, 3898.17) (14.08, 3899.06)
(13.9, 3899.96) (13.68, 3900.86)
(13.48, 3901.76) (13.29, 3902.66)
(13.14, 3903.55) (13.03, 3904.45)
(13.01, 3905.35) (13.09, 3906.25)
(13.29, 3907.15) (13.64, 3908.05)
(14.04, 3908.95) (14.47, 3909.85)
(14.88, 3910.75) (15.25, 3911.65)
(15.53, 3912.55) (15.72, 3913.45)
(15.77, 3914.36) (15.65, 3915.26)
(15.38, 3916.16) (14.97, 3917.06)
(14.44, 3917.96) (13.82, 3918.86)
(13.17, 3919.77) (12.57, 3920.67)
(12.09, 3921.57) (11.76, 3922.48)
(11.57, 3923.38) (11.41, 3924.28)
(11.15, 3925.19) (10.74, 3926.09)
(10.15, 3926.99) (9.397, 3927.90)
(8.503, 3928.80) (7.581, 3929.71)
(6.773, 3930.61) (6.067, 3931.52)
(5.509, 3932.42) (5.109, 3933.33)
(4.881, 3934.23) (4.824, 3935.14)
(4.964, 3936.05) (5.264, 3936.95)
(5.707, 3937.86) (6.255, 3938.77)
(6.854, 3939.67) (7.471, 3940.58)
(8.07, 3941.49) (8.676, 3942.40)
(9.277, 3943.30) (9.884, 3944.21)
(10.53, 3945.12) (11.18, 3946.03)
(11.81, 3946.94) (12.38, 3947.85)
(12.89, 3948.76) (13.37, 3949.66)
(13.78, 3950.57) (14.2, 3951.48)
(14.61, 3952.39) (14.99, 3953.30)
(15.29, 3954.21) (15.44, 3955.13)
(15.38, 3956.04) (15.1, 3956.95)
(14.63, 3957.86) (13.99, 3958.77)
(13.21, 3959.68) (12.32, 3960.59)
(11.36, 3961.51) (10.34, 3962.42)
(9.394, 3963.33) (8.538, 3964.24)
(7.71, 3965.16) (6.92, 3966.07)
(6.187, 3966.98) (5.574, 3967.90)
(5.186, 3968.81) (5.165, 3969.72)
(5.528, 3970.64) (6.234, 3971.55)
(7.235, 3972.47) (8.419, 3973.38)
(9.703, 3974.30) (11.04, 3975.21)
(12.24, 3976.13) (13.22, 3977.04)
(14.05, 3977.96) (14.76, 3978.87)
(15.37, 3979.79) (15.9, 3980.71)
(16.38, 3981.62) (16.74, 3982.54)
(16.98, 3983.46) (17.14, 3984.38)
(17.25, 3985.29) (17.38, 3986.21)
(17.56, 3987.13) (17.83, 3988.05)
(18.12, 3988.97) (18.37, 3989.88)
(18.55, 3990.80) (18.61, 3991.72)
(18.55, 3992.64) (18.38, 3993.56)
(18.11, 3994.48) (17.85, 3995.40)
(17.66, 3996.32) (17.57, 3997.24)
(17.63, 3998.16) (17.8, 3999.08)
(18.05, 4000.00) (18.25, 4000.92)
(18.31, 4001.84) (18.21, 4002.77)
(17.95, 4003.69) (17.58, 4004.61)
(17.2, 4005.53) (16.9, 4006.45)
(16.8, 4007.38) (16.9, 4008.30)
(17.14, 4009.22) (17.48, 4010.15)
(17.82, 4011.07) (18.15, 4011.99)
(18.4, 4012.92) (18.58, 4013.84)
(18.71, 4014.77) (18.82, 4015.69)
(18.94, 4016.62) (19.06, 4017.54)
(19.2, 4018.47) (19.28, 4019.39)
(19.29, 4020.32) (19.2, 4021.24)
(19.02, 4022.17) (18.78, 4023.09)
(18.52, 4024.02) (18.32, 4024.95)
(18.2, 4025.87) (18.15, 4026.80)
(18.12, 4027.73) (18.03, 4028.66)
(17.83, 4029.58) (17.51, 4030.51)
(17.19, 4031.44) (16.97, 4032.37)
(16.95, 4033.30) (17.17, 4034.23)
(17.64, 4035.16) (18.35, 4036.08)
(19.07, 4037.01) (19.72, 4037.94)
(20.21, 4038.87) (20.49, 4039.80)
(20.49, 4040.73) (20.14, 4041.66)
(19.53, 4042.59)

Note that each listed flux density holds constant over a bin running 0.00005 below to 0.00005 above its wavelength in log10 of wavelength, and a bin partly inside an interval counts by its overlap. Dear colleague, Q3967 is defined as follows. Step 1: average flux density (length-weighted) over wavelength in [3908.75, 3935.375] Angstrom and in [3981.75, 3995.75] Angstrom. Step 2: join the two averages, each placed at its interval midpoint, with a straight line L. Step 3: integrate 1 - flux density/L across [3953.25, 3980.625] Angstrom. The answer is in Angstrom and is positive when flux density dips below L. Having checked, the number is 8.4 Angstrom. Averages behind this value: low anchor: 11.5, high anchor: 17.8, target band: 10.8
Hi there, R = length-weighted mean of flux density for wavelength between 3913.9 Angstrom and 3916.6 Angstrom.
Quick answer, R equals 15.6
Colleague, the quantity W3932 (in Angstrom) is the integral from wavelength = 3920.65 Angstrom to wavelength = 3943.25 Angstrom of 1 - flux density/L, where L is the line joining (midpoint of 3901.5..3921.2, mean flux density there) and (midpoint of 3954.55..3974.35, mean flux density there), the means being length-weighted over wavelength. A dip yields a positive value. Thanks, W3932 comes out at 8.1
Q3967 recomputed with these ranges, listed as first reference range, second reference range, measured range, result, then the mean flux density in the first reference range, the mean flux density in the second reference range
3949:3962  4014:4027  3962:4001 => 6.1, 14.1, 18.8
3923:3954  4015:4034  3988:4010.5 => -3.1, 9.34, 18.4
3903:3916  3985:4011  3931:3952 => 9.4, 14.3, 17.8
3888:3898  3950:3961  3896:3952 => 9.4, 13.1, 14.4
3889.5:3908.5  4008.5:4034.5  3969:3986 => 4.3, 13.5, 18.2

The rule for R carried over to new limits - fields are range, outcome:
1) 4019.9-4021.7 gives 19.3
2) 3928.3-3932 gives 7.26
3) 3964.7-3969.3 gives 6.31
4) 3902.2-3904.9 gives 13.2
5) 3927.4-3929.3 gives 8.92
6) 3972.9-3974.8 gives 9.11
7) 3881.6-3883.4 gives 11.8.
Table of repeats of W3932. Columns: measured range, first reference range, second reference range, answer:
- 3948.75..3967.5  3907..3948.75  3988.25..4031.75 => 1.3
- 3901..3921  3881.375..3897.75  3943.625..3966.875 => -3.0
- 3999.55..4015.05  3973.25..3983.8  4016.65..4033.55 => -1.1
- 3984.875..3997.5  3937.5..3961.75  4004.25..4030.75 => -1.8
